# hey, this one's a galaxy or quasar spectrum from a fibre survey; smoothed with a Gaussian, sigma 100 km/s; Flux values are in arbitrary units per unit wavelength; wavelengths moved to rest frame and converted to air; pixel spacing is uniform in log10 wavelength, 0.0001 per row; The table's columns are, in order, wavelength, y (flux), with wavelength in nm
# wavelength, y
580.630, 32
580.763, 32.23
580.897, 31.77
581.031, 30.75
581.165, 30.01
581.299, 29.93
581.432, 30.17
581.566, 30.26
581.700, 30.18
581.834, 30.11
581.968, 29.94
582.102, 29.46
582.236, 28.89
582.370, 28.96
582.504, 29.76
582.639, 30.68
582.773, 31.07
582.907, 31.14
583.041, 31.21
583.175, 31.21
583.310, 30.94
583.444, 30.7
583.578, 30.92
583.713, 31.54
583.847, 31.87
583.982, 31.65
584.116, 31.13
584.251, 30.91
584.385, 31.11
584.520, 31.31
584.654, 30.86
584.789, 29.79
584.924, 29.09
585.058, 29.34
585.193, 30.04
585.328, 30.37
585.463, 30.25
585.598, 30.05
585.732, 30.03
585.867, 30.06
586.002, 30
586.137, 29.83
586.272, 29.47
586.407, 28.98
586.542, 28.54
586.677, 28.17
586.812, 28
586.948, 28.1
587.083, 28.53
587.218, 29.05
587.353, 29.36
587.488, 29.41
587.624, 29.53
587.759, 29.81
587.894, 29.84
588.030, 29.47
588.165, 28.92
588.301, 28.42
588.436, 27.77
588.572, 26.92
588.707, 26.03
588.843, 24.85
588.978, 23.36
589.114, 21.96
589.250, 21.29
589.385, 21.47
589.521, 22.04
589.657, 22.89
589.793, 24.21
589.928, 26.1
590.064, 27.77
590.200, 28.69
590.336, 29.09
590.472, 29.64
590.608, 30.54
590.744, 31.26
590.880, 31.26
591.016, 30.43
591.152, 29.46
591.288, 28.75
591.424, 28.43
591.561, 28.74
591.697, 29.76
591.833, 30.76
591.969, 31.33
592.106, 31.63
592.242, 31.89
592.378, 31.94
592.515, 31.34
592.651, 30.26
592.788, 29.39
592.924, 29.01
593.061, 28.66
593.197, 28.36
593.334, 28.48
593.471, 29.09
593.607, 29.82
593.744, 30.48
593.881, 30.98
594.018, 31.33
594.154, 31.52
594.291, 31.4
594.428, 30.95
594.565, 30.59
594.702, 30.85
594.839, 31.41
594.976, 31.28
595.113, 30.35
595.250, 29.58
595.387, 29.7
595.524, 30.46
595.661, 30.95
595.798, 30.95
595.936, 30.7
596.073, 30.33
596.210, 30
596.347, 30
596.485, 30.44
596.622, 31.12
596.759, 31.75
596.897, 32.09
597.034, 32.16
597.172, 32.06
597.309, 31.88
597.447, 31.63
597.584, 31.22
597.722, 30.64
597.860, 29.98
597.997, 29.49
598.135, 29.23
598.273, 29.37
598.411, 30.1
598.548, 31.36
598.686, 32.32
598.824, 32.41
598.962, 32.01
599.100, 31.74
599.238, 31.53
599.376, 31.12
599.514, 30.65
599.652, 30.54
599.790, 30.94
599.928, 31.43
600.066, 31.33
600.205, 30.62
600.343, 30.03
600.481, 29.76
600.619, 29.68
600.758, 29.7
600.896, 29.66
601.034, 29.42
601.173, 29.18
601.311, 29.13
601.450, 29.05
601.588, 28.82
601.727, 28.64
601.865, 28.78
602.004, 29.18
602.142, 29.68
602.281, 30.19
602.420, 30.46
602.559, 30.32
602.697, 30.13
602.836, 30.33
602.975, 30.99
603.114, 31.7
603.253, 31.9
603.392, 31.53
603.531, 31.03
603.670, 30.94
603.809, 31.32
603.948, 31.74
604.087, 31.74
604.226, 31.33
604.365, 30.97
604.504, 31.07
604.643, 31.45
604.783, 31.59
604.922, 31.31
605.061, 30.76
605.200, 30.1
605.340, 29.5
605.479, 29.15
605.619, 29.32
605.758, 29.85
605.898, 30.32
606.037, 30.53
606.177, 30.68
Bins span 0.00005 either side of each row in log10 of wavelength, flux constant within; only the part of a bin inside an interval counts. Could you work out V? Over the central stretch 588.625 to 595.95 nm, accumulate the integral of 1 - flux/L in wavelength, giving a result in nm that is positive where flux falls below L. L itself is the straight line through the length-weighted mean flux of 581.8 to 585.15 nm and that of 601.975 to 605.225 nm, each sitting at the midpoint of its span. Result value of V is 0.42 nm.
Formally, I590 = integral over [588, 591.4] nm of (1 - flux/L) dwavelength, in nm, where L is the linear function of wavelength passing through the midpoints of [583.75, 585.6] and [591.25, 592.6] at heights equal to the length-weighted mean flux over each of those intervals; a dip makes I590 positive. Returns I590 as 0.40 nm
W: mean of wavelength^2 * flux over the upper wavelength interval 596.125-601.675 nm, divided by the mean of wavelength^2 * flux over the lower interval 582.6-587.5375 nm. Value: 1.1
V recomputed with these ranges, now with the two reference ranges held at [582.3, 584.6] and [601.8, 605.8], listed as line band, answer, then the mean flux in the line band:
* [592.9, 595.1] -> 0.04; 30.3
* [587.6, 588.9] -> 0.12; 28.1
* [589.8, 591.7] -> 0.11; 29.1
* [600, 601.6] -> 0.05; 29.7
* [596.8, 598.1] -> -0.02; 31.2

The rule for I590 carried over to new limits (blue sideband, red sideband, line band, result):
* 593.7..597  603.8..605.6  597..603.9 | 0.068 nm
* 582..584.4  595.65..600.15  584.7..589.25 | 0.340 nm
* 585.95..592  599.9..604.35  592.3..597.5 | -0.289 nm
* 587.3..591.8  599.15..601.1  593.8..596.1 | -0.140 nm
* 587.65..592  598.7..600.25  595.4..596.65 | -0.022 nm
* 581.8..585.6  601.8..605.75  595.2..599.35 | -0.043 nm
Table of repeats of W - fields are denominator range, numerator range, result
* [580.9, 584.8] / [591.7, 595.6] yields 1.03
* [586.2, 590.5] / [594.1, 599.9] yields 1.18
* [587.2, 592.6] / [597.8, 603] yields 1.11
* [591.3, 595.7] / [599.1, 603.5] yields 1.02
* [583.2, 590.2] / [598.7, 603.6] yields 1.12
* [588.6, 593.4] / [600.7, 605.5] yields 1.13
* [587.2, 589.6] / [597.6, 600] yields 1.20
